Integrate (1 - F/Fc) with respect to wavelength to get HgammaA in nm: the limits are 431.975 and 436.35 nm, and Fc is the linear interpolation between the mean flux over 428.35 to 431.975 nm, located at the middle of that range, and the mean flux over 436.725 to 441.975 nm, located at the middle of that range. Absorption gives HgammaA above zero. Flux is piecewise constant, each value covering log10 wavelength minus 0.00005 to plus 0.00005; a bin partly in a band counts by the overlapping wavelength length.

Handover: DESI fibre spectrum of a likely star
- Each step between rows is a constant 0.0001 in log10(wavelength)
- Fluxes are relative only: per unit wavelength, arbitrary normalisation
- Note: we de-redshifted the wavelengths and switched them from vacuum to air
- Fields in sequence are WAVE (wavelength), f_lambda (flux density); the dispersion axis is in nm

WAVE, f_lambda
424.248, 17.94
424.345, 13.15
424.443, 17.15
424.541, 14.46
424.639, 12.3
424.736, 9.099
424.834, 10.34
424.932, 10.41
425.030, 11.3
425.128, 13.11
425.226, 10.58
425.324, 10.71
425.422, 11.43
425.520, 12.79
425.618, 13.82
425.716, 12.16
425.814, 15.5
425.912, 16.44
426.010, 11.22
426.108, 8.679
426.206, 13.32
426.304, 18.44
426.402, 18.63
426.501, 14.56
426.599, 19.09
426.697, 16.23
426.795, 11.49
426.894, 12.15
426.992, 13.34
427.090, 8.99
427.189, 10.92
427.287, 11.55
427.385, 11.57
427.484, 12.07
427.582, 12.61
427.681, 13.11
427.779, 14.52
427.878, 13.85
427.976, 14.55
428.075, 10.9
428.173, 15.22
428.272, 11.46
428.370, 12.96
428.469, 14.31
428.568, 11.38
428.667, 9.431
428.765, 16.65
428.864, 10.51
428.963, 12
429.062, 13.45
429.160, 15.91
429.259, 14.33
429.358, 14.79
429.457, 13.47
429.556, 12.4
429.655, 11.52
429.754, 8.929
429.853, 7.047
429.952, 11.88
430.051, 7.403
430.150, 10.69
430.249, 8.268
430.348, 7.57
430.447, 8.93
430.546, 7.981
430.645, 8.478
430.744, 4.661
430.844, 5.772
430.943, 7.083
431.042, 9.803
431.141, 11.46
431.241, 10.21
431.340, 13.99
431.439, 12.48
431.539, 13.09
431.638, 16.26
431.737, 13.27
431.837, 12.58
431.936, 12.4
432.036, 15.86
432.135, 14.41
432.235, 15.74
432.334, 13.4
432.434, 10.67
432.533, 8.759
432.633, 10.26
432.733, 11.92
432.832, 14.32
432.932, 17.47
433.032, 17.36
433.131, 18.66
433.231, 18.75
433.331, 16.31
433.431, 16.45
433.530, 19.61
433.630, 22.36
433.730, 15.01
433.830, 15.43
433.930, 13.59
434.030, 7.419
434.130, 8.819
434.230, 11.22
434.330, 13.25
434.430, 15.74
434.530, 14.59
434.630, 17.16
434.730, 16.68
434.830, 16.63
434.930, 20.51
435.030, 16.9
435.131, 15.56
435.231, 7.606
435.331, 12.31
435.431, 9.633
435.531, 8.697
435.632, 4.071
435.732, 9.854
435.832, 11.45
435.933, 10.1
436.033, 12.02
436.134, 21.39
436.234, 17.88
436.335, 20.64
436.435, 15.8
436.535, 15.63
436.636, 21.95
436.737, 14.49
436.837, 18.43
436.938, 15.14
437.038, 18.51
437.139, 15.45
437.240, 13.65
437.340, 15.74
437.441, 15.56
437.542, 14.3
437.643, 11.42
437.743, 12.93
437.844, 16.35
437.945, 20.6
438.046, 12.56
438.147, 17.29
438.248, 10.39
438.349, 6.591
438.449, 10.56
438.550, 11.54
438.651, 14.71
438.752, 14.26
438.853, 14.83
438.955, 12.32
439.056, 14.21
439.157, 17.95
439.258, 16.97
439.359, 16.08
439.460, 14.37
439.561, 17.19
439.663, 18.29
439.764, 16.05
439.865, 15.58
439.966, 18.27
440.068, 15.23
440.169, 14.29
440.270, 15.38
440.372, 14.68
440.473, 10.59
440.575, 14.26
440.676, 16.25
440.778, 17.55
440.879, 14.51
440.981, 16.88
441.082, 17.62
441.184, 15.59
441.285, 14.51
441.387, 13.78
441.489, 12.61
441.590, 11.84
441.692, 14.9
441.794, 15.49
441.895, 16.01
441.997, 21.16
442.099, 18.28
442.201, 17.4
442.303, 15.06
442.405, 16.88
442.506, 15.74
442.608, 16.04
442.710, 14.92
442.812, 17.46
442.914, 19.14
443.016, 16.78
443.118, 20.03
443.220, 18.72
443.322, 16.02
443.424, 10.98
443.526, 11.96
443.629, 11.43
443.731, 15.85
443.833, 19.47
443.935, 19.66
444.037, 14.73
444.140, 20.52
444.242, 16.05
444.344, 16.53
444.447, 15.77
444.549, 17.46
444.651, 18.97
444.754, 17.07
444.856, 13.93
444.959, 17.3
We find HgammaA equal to -0.49 nm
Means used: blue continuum 11.2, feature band 14.2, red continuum 14.9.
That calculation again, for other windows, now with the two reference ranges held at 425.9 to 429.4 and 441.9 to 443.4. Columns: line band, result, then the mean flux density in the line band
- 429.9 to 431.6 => 0.565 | 9.44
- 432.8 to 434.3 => -0.067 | 15.5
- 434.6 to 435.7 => 0.154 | 13.1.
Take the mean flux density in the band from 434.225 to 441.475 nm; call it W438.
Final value 14.7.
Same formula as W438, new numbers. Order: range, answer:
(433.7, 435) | 14.3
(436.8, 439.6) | 14.6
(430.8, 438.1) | 14.2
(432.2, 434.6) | 14.5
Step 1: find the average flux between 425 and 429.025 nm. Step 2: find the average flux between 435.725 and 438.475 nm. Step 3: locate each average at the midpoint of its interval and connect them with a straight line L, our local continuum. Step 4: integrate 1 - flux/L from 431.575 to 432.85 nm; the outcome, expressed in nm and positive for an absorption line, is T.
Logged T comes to 0.09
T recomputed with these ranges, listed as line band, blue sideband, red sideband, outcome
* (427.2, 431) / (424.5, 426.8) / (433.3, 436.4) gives 0.63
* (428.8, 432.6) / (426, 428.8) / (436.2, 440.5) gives 0.71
